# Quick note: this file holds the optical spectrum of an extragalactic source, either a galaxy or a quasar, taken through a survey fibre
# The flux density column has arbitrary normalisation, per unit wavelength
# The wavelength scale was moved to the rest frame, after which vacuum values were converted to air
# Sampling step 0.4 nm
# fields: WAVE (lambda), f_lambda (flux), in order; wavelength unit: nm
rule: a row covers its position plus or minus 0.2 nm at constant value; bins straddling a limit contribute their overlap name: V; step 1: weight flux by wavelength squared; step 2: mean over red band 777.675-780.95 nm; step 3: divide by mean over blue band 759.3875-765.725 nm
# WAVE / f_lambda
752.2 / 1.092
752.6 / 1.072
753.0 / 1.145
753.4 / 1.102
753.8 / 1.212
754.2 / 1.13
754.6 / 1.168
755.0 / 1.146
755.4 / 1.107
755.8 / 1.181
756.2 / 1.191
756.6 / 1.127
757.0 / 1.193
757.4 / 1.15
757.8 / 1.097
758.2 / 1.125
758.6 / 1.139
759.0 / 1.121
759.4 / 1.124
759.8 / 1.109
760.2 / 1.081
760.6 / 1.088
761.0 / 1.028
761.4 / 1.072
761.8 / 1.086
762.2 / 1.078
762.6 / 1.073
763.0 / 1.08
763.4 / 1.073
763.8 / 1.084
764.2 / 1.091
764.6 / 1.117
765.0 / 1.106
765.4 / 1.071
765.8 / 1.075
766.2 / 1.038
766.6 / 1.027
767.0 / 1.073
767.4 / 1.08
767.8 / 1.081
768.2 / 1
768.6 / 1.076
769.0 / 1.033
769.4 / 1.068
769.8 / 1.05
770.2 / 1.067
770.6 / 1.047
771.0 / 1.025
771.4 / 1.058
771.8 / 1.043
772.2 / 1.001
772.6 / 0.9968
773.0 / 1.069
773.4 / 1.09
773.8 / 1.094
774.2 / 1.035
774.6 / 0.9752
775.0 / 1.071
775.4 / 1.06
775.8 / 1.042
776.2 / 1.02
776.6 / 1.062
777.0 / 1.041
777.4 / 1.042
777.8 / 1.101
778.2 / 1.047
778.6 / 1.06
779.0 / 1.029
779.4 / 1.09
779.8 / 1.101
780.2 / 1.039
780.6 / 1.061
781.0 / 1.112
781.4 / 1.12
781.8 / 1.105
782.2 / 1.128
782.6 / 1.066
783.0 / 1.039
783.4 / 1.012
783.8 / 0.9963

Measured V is 1.03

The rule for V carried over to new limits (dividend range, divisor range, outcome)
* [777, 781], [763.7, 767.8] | 1.02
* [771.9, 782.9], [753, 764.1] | 1.00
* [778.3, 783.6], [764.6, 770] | 1.05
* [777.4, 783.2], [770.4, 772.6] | 1.07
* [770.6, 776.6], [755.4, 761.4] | 0.97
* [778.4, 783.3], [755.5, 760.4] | 1.01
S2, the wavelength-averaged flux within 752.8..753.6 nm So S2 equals 1.12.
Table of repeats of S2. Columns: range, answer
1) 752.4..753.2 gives 1.11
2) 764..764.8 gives 1.1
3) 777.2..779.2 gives 1.06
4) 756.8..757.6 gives 1.17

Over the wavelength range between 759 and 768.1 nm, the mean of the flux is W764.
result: 1.08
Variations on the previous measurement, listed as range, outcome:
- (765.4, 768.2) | 1.06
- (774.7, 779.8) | 1.06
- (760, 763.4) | 1.07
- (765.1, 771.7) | 1.05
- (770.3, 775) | 1.04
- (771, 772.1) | 1.04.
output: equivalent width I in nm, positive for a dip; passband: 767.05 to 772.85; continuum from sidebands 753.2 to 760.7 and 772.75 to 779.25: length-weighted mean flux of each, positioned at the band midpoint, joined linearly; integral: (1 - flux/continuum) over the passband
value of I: 0.18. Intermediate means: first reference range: 1.14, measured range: 1.05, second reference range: 1.05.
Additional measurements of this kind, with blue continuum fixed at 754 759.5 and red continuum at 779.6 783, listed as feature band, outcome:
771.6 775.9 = 0.24 nm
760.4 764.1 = 0.19 nm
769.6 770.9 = 0.07 nm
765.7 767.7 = 0.11 nm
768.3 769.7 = 0.08 nm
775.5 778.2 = 0.12 nm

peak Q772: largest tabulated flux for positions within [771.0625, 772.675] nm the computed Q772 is 1.058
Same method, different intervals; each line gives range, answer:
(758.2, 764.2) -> 1.139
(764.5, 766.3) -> 1.117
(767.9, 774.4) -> 1.094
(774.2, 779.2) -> 1.101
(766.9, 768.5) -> 1.081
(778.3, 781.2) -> 1.112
